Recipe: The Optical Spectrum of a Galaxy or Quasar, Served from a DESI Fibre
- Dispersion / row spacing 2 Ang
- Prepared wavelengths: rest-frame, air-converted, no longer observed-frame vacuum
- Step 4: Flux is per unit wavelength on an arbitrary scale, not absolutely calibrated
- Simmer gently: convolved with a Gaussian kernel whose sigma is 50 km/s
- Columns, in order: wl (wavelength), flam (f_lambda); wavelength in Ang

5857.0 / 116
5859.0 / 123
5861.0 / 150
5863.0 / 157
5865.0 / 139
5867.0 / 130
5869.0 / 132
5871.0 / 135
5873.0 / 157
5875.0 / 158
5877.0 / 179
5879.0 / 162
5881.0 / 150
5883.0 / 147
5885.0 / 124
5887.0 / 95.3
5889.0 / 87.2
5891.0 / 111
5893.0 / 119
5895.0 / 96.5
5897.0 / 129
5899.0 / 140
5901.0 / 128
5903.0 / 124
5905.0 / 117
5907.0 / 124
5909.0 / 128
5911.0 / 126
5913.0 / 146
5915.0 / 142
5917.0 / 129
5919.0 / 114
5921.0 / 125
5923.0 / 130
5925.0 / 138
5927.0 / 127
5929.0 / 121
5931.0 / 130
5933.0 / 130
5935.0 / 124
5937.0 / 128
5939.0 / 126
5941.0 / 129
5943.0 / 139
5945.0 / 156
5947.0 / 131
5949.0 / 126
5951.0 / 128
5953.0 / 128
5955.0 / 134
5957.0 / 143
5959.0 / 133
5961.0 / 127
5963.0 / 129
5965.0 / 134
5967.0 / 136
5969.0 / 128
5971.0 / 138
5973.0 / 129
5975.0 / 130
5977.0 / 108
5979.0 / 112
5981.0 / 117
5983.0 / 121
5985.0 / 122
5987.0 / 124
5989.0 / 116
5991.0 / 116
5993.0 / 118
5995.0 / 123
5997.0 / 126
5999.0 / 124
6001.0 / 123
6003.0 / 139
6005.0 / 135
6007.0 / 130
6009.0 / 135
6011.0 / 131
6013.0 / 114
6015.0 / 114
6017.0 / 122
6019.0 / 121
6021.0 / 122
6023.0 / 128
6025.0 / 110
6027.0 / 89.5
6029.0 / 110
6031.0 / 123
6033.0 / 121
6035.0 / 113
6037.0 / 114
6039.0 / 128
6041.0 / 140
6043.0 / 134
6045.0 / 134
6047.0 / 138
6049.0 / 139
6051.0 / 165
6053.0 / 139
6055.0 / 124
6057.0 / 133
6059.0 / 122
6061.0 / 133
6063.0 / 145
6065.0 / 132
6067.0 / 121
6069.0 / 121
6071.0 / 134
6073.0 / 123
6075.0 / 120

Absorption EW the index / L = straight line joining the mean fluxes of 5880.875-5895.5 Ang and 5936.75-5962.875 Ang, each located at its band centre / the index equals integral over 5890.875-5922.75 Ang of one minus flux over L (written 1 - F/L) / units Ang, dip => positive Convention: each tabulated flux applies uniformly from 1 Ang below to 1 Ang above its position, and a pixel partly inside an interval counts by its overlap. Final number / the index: -1.3 Ang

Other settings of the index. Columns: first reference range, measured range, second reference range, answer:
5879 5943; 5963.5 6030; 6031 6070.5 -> 3.4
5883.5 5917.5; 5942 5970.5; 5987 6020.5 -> -2.5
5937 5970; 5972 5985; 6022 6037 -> 0.7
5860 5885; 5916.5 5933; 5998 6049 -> 1.6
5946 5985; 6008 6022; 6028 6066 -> 0.8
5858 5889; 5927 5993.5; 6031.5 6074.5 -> 4.1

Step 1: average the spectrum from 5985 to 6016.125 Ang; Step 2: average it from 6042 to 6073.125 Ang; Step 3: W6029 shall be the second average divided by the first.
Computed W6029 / 1.1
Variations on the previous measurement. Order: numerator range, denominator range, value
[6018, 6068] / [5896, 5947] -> 0.98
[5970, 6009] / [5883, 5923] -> 1.02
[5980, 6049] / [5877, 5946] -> 0.96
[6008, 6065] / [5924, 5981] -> 0.97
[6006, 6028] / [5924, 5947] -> 0.91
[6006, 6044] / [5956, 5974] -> 0.91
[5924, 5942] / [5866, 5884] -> 0.85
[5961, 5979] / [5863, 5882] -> 0.86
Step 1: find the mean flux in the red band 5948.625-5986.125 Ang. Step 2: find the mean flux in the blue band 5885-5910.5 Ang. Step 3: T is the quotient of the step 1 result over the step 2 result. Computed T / 1.1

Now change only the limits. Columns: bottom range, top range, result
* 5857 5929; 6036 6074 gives 1.01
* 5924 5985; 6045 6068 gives 1.05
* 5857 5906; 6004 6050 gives 0.93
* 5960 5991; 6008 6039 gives 0.95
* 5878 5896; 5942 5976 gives 1.10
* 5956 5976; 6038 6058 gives 1.04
